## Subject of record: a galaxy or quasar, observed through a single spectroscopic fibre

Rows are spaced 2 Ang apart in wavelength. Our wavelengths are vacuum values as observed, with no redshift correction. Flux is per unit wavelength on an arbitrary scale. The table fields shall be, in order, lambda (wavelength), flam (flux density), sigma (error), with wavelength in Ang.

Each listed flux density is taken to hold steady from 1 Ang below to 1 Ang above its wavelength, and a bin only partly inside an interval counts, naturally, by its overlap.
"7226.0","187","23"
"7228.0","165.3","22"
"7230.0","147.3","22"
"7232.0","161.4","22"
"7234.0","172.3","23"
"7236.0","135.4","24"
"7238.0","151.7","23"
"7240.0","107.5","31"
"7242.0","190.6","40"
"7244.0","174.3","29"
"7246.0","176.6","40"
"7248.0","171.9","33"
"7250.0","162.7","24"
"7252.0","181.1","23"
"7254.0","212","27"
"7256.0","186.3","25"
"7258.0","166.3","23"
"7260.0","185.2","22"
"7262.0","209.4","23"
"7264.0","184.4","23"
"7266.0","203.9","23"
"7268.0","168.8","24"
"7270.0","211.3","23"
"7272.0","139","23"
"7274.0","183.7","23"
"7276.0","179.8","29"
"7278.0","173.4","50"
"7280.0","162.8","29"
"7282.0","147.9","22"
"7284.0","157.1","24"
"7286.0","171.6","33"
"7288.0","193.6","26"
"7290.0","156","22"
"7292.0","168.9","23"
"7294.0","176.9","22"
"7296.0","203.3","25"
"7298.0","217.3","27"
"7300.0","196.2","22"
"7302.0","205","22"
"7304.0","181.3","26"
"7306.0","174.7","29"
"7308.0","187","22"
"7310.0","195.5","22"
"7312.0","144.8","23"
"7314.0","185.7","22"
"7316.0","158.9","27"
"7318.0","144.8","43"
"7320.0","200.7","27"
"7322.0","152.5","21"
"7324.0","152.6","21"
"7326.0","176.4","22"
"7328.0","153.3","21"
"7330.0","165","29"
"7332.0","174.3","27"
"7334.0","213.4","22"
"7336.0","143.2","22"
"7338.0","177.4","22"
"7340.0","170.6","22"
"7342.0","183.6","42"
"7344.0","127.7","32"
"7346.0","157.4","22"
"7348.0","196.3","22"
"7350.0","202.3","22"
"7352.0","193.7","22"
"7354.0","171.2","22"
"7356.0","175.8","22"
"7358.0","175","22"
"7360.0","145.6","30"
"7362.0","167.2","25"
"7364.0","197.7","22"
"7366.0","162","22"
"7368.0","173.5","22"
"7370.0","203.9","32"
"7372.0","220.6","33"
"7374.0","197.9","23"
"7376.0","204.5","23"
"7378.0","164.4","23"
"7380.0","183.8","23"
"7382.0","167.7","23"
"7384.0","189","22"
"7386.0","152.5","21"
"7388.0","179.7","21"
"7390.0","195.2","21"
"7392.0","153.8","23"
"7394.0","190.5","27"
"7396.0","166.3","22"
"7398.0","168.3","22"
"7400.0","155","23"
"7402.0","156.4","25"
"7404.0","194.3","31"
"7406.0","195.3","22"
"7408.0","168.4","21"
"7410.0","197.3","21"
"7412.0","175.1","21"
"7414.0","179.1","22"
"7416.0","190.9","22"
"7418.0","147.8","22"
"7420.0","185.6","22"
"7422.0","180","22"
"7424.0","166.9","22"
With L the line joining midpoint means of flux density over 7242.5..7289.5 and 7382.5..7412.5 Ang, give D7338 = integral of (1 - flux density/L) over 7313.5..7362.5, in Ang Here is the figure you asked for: 1.8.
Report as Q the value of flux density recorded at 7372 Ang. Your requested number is 220.6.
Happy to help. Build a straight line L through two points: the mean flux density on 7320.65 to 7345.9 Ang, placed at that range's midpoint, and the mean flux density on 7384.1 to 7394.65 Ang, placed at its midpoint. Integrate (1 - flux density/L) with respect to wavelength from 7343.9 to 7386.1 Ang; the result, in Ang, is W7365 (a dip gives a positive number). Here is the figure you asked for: -2.2 Ang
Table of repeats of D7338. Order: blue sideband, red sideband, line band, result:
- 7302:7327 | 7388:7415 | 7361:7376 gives -1.3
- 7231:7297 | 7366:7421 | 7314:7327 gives 0.8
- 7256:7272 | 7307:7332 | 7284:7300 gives -0.5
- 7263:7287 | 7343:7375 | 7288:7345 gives 0.5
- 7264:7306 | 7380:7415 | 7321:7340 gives 1.1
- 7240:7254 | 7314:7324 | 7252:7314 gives -4.4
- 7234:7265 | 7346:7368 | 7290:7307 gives -1.3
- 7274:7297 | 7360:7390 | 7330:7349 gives 0.8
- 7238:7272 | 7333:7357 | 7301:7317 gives -0.2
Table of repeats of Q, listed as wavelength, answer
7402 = 156.4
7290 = 156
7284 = 157.1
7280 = 162.8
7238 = 151.7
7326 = 176.4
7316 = 158.9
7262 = 209.4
